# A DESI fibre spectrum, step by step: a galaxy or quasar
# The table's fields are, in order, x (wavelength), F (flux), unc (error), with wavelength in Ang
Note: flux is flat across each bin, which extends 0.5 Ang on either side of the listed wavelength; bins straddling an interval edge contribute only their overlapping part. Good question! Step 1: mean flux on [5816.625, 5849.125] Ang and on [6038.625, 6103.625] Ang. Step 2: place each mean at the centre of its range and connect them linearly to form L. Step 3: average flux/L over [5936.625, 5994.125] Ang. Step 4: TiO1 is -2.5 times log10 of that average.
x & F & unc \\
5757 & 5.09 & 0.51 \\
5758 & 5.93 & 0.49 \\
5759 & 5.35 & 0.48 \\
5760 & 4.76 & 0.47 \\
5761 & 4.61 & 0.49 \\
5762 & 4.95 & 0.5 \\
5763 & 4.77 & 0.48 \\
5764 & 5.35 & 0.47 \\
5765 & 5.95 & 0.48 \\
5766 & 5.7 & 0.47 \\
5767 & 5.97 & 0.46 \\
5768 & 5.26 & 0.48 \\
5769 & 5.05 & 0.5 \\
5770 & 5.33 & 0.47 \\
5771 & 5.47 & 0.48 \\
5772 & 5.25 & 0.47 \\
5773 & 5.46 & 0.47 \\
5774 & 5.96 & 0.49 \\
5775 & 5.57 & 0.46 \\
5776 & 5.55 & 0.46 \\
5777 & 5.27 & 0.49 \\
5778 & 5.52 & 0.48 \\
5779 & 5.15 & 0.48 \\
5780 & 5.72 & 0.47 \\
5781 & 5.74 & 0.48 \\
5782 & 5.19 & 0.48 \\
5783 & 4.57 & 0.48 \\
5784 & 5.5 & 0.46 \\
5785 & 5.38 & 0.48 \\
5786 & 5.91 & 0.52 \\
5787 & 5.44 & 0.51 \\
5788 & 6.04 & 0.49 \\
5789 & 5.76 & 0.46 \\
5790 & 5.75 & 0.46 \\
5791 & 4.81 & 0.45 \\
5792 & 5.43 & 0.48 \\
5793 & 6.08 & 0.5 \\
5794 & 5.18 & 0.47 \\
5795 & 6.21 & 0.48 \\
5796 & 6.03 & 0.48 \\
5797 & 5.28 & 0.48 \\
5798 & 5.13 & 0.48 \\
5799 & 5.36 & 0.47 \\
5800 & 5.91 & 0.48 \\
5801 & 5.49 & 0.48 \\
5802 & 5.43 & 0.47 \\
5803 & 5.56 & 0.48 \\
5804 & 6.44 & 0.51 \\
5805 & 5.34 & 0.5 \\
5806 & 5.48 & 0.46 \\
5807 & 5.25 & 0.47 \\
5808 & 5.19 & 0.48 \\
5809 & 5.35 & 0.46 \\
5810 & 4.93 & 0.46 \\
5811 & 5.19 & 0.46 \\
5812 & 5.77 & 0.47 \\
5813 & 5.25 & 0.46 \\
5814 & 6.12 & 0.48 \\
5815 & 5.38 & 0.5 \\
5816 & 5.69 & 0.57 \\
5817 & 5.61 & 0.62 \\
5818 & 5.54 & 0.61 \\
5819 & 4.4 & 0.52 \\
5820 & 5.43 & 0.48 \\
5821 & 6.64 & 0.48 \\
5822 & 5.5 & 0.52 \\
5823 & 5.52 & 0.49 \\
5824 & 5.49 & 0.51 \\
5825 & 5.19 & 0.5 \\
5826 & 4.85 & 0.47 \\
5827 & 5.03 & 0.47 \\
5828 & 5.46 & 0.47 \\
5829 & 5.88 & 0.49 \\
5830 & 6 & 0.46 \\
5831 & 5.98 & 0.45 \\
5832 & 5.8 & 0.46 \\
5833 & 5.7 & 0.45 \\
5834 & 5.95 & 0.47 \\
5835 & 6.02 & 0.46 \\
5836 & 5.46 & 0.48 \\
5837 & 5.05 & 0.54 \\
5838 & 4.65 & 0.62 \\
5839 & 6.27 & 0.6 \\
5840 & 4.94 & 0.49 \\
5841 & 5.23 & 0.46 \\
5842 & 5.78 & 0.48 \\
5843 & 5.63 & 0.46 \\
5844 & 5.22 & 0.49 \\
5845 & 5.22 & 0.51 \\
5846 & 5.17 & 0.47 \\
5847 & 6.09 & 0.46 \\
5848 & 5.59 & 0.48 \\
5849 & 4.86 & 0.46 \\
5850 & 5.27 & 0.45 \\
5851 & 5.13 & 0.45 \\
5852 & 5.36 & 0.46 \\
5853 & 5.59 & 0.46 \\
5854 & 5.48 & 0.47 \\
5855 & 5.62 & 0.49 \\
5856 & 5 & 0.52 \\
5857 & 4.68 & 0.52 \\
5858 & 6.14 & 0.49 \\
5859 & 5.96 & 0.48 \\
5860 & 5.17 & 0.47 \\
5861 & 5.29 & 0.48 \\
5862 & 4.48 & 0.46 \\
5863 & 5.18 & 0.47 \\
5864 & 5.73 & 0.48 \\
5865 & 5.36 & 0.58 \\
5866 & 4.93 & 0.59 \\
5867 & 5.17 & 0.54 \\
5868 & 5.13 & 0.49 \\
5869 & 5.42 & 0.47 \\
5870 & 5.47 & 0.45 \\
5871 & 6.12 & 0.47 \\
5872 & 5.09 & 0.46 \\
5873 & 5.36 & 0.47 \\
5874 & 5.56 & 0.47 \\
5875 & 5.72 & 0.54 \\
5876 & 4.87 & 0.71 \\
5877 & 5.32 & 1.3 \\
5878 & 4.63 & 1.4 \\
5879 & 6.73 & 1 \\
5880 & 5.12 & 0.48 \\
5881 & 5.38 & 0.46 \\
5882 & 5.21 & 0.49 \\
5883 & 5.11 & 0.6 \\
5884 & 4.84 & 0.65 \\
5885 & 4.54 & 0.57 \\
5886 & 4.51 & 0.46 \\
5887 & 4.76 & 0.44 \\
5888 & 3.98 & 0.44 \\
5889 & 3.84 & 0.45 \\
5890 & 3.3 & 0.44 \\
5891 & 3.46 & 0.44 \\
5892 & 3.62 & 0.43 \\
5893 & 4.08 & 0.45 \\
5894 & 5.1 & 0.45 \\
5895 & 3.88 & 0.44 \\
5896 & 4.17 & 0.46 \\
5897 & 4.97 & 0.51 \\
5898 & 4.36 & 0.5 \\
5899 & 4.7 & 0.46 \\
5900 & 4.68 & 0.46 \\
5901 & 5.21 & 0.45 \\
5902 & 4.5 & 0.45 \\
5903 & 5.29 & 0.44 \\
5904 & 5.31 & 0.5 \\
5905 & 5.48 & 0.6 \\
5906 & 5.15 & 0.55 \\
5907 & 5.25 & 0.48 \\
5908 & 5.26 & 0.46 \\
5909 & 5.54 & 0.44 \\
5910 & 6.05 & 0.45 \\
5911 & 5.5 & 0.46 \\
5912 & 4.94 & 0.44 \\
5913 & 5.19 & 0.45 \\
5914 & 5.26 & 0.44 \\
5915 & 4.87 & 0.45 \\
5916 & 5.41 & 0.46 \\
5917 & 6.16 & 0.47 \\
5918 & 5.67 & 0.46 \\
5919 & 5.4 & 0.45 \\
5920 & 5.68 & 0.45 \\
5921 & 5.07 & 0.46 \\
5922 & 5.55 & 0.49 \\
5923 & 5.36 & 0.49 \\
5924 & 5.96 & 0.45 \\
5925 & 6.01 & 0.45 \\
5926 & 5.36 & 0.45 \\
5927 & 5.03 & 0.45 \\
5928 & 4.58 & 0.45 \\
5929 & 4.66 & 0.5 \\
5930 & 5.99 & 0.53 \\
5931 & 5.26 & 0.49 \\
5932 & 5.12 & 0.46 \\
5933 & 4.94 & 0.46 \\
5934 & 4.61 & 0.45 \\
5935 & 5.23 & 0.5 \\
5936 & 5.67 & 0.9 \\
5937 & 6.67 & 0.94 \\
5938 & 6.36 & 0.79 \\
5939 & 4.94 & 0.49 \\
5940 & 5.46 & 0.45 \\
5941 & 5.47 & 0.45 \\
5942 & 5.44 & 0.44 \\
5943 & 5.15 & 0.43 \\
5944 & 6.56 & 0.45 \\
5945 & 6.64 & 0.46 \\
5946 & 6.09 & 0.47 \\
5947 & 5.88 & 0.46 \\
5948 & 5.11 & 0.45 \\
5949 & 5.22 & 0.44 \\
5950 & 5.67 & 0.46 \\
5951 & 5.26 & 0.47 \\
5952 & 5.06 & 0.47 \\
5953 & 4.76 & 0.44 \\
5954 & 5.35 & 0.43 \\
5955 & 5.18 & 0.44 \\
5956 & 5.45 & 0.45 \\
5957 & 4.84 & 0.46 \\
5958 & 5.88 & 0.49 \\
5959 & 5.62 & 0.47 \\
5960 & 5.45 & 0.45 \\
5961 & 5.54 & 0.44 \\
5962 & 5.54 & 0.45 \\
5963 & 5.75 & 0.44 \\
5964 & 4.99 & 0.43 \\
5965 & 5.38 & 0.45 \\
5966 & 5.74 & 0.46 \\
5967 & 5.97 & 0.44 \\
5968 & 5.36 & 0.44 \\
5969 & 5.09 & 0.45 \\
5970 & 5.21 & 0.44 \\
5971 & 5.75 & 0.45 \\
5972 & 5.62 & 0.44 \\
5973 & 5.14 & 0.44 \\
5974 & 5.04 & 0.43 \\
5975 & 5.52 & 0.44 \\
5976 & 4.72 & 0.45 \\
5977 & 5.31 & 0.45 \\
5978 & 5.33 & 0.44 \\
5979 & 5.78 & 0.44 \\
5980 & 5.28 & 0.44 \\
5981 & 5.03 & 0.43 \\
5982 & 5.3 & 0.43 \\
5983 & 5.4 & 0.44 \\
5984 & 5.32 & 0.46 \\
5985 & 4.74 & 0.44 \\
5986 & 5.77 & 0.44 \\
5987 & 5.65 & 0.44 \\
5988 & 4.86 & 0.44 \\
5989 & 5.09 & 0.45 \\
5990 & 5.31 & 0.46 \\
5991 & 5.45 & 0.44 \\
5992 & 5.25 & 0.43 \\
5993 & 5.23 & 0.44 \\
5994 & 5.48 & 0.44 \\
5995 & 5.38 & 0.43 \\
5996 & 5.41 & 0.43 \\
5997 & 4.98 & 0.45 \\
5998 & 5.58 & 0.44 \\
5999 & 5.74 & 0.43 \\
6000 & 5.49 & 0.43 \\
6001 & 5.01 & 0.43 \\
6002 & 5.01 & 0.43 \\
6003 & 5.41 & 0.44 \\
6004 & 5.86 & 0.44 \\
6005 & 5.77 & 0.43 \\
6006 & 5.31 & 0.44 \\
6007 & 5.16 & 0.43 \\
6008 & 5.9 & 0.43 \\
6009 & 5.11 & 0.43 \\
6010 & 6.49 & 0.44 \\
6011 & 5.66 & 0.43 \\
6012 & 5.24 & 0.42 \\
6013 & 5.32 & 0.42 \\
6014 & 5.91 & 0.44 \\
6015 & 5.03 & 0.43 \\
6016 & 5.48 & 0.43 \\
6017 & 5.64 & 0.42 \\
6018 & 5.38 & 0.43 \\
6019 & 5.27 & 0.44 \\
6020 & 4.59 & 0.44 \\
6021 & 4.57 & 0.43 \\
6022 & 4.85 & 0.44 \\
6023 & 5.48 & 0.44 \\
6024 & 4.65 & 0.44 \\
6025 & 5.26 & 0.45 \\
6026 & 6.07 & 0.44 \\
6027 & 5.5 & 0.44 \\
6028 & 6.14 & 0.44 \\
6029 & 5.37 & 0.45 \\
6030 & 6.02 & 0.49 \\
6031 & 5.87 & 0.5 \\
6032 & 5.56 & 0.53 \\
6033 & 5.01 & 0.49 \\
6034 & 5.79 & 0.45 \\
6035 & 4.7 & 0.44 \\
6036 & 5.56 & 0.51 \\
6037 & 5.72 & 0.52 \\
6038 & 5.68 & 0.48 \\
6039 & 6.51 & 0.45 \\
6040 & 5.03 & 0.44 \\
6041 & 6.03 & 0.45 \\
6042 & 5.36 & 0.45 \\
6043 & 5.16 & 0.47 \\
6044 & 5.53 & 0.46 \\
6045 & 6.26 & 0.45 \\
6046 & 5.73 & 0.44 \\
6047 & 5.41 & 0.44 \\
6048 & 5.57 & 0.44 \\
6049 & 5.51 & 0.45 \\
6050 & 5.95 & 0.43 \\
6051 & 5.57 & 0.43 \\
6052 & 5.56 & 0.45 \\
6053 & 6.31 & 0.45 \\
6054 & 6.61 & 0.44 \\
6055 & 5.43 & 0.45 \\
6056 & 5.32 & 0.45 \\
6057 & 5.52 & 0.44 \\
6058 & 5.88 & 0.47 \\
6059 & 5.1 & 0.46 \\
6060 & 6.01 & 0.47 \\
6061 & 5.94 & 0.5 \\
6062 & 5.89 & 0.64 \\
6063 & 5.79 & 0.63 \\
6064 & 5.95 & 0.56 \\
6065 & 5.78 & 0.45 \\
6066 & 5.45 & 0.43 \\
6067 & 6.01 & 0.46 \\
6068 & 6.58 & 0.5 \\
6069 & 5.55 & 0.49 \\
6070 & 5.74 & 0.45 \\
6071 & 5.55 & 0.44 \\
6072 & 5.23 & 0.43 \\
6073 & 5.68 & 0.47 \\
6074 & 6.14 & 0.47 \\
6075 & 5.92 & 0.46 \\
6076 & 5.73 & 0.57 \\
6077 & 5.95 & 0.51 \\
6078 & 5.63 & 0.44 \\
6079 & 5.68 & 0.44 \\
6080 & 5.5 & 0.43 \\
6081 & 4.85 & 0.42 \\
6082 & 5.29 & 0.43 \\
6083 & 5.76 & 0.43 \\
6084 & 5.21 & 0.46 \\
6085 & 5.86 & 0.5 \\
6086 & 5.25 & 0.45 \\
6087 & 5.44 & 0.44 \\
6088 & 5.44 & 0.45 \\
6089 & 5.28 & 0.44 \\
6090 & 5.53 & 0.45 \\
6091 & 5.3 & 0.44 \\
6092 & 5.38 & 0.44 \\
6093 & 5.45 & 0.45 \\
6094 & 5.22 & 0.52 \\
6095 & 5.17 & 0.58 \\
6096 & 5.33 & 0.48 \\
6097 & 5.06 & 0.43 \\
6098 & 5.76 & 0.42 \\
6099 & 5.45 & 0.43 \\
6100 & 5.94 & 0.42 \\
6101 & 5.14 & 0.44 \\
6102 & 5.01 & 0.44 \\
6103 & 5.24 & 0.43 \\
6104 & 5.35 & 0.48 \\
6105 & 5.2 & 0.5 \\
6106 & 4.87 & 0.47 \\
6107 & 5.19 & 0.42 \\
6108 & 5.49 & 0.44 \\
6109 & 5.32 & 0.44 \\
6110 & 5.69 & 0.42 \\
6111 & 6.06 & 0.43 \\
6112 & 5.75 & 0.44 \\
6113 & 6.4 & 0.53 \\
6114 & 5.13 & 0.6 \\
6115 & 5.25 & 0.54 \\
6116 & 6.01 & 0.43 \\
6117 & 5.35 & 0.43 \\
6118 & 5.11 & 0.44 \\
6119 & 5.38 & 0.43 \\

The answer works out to 0.02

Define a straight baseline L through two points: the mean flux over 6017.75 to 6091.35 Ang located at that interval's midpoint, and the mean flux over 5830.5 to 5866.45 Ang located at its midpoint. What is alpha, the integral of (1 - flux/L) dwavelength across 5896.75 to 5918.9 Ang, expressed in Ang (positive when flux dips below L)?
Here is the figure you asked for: 1.0 Ang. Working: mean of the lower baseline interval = 5.42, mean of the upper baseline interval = 5.59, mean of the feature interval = 5.22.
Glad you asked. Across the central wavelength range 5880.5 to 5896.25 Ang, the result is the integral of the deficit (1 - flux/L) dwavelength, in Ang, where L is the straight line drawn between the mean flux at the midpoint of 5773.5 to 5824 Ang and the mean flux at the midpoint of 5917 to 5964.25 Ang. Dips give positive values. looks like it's 3.2 Ang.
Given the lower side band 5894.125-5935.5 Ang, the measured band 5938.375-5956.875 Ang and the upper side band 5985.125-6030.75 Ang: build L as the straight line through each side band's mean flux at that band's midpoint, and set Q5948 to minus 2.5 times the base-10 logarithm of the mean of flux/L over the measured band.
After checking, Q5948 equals -0.04 mag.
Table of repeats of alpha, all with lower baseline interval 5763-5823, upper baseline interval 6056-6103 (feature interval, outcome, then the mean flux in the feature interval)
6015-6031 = 0.6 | 5.36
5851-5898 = 4.4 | 5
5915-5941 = 0.5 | 5.44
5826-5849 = 0.0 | 5.52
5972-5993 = 1.0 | 5.27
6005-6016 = 0.1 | 5.52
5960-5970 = 0.1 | 5.47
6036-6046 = -0.2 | 5.69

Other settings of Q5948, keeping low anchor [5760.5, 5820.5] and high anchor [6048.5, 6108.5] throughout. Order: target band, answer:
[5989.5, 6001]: 0.03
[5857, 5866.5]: 0.03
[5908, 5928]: 0.01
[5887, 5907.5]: 0.21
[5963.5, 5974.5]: 0.03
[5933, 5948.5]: -0.03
